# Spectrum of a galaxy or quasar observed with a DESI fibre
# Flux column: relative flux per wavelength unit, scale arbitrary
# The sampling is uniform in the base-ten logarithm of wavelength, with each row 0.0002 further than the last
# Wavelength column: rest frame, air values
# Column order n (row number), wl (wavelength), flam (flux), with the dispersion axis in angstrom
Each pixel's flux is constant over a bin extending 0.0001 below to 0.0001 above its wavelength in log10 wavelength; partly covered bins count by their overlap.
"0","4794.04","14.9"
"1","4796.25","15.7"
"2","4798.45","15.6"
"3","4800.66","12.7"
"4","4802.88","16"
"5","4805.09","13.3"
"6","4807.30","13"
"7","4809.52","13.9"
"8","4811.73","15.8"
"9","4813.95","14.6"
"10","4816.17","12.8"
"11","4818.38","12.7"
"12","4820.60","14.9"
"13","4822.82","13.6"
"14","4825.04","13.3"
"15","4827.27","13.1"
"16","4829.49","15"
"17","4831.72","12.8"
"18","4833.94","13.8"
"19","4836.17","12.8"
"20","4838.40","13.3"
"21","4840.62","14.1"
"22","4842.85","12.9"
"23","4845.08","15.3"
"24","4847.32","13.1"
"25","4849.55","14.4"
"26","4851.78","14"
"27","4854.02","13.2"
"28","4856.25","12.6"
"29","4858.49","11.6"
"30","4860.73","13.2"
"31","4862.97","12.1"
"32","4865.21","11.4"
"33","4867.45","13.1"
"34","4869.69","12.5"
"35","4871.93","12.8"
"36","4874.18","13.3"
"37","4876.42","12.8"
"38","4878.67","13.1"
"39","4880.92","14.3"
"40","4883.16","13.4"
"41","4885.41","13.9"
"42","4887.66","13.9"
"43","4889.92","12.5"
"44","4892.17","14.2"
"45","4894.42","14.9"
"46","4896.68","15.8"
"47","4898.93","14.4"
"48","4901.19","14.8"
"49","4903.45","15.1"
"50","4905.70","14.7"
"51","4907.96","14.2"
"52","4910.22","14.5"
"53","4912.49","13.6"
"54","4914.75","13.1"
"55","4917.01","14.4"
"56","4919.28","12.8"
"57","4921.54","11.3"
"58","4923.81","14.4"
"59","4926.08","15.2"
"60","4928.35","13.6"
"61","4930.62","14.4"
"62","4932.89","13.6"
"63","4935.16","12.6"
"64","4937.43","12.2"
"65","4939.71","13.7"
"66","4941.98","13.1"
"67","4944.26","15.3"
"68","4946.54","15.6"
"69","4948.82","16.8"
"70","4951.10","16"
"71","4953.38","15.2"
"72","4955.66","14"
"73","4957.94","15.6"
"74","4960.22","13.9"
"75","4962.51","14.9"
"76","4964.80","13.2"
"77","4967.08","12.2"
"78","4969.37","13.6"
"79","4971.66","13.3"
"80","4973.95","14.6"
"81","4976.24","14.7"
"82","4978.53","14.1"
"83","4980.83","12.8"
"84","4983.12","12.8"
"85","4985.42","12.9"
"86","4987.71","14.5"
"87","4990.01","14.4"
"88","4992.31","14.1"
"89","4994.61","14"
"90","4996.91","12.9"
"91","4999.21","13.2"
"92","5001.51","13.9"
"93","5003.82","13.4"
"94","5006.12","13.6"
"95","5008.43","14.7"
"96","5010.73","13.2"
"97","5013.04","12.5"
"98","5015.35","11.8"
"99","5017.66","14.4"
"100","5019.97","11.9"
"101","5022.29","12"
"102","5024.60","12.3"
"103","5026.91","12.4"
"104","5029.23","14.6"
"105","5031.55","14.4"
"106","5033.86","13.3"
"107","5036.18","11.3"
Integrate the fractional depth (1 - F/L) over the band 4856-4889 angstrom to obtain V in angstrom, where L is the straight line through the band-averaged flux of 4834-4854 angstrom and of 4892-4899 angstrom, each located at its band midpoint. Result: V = 3.4 angstrom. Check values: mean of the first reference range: 13.7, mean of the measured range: 12.9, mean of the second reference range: 15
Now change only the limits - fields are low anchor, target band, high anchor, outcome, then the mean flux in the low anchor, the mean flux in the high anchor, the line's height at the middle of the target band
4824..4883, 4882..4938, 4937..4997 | -1.0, 13.2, 14.1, 13.7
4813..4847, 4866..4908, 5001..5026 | -1.2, 13.6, 13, 13.5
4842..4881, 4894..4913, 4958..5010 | -2.0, 13.1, 13.7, 13.3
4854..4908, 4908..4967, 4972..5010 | -1.9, 13.5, 13.8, 13.6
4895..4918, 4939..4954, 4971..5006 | -1.1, 14.5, 13.7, 14.1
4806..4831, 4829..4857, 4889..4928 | 0.6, 13.9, 14.1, 13.9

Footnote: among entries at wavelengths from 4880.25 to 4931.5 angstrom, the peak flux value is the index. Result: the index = 15.8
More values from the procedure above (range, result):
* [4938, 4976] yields 16.8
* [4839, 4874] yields 15.3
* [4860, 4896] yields 14.9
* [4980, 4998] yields 14.5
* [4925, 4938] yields 15.2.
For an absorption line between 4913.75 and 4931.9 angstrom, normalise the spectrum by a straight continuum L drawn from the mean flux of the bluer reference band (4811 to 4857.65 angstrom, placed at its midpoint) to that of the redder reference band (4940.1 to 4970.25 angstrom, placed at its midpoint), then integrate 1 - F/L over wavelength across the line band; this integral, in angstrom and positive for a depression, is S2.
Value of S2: 0.85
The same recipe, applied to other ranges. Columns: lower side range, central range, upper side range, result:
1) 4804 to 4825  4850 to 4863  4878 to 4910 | 1.04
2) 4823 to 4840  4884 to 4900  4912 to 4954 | -0.46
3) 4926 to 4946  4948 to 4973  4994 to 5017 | -1.49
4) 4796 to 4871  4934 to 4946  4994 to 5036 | -0.13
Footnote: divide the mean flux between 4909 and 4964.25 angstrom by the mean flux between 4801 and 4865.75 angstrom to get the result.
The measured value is 1.0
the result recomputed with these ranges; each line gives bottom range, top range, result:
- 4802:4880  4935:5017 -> 1.03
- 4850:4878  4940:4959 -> 1.19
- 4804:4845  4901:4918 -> 1.04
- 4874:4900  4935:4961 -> 1.05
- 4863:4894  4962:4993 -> 1.04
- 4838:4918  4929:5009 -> 1.03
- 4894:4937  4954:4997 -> 0.99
